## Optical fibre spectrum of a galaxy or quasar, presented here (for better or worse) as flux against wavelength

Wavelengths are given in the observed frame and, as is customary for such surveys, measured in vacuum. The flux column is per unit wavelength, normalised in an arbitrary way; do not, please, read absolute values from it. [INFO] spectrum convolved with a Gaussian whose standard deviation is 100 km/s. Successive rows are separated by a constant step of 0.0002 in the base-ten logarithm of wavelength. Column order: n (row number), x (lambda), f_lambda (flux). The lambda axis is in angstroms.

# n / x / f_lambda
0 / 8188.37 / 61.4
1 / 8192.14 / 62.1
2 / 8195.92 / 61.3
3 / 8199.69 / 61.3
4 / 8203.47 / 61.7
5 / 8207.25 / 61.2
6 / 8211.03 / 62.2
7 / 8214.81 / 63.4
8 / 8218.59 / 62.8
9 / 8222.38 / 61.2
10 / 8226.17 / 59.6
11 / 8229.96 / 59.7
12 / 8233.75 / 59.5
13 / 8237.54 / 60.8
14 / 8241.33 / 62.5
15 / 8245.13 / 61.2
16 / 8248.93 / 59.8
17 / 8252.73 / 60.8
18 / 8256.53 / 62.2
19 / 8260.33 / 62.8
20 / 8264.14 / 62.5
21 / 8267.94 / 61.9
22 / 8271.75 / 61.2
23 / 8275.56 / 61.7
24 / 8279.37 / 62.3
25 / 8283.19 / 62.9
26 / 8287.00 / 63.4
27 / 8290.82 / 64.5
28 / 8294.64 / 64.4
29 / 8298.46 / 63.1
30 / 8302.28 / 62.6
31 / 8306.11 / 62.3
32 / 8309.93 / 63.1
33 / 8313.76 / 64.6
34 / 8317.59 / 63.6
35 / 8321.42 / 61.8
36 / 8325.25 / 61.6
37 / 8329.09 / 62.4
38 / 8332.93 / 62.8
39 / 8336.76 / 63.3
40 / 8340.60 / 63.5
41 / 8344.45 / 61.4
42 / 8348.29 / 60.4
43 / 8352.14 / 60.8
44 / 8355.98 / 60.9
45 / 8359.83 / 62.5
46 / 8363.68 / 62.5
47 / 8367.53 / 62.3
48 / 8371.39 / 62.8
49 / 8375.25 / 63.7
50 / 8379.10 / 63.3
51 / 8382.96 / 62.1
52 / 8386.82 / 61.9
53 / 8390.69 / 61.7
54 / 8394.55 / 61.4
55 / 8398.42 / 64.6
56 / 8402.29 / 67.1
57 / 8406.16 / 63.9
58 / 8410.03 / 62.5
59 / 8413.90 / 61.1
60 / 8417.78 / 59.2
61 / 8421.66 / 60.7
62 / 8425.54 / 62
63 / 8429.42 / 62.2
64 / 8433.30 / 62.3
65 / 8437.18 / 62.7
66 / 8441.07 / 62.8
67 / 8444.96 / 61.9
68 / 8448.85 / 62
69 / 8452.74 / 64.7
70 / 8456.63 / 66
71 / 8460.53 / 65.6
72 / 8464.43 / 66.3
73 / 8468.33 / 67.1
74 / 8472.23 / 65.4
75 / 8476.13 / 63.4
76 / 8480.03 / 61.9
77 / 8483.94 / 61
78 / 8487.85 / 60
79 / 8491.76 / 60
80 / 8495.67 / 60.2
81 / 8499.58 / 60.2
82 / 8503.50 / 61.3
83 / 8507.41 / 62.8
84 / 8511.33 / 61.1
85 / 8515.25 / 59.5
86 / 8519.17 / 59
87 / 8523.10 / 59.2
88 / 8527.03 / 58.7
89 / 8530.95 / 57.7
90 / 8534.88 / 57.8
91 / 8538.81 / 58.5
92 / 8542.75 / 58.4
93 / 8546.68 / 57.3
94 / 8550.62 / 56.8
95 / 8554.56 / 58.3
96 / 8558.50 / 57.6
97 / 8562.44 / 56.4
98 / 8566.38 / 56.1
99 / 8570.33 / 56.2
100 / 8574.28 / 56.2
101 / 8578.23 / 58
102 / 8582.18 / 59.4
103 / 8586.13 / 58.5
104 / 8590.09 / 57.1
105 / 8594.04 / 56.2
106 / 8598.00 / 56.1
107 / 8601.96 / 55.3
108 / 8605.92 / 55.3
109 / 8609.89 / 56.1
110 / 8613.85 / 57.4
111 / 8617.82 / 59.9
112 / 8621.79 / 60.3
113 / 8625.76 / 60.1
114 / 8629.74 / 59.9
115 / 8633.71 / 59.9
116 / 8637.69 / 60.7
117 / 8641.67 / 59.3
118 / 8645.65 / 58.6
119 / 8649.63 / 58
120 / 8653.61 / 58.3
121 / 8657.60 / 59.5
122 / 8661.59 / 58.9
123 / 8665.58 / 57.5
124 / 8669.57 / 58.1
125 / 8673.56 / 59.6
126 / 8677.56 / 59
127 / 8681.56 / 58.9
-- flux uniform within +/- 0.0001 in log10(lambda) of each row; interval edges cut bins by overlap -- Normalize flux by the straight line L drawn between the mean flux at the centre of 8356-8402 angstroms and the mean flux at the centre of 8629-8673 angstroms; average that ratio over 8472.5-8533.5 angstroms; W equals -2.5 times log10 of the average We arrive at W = 0.01 mag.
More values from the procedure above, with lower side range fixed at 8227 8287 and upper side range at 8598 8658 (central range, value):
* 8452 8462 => -0.10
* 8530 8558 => 0.02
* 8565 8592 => 0.03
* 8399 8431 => -0.04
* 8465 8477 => -0.10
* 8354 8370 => -0.03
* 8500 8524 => -0.02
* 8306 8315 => -0.04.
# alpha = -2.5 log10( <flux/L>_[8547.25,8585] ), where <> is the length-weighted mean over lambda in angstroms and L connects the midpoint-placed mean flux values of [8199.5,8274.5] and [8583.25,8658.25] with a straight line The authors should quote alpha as 0.027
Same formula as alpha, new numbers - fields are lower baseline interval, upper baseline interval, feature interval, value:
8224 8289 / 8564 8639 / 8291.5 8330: -0.04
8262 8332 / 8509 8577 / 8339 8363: 0.00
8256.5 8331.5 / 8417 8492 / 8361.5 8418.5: 0.00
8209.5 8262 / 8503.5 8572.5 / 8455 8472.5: -0.12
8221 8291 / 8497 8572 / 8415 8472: -0.07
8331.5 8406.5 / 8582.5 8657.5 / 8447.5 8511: -0.04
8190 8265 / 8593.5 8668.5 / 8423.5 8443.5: -0.05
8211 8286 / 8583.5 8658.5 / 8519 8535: 0.01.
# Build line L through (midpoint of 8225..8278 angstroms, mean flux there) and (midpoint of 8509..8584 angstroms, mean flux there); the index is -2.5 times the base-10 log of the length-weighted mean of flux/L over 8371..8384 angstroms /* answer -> -0.06 mag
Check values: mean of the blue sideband 61.2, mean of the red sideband 58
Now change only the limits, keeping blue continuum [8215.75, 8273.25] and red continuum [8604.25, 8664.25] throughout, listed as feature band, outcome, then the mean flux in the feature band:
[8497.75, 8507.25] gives -0.03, 61.2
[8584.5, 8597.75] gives 0.04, 57.1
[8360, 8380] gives -0.04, 62.9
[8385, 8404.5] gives -0.05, 63.3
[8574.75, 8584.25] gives 0.02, 58.3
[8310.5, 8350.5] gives -0.03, 62.5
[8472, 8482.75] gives -0.06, 63.1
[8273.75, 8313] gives -0.04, 63.1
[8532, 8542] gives 0.02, 58.1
